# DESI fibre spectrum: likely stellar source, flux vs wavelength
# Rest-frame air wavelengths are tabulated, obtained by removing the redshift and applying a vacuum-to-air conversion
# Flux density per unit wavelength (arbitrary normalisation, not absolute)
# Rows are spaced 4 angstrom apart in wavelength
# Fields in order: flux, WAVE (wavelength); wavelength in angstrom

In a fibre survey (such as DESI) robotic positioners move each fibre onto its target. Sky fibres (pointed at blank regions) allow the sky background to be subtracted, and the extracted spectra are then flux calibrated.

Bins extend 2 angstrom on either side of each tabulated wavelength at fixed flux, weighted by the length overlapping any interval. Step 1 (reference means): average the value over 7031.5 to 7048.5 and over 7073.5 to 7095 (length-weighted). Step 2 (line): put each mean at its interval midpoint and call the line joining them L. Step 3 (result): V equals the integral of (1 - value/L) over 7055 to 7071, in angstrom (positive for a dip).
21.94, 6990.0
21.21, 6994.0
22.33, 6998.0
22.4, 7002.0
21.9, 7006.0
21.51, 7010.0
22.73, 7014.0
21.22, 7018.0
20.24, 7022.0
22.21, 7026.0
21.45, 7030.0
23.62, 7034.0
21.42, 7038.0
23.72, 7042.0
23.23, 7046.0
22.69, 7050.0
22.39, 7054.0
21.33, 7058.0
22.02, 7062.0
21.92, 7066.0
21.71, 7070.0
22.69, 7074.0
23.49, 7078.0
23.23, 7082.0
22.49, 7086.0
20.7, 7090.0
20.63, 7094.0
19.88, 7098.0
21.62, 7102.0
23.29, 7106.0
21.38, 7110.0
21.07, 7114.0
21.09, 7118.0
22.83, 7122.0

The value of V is 0.6 angstrom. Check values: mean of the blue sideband 22.9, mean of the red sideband 22.2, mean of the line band 21.8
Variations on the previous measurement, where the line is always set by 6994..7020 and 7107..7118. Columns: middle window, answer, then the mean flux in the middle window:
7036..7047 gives -0.5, 22.8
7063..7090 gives -1.1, 22.4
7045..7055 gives -0.5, 22.8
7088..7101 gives 0.6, 20.5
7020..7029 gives 0.3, 21.2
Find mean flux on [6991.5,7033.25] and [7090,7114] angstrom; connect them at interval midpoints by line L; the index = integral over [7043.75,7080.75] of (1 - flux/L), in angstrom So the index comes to -1.6 angstrom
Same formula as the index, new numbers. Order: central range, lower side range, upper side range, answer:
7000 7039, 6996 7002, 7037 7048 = 1.3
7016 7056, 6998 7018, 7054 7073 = -0.5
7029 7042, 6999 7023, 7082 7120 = -0.5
